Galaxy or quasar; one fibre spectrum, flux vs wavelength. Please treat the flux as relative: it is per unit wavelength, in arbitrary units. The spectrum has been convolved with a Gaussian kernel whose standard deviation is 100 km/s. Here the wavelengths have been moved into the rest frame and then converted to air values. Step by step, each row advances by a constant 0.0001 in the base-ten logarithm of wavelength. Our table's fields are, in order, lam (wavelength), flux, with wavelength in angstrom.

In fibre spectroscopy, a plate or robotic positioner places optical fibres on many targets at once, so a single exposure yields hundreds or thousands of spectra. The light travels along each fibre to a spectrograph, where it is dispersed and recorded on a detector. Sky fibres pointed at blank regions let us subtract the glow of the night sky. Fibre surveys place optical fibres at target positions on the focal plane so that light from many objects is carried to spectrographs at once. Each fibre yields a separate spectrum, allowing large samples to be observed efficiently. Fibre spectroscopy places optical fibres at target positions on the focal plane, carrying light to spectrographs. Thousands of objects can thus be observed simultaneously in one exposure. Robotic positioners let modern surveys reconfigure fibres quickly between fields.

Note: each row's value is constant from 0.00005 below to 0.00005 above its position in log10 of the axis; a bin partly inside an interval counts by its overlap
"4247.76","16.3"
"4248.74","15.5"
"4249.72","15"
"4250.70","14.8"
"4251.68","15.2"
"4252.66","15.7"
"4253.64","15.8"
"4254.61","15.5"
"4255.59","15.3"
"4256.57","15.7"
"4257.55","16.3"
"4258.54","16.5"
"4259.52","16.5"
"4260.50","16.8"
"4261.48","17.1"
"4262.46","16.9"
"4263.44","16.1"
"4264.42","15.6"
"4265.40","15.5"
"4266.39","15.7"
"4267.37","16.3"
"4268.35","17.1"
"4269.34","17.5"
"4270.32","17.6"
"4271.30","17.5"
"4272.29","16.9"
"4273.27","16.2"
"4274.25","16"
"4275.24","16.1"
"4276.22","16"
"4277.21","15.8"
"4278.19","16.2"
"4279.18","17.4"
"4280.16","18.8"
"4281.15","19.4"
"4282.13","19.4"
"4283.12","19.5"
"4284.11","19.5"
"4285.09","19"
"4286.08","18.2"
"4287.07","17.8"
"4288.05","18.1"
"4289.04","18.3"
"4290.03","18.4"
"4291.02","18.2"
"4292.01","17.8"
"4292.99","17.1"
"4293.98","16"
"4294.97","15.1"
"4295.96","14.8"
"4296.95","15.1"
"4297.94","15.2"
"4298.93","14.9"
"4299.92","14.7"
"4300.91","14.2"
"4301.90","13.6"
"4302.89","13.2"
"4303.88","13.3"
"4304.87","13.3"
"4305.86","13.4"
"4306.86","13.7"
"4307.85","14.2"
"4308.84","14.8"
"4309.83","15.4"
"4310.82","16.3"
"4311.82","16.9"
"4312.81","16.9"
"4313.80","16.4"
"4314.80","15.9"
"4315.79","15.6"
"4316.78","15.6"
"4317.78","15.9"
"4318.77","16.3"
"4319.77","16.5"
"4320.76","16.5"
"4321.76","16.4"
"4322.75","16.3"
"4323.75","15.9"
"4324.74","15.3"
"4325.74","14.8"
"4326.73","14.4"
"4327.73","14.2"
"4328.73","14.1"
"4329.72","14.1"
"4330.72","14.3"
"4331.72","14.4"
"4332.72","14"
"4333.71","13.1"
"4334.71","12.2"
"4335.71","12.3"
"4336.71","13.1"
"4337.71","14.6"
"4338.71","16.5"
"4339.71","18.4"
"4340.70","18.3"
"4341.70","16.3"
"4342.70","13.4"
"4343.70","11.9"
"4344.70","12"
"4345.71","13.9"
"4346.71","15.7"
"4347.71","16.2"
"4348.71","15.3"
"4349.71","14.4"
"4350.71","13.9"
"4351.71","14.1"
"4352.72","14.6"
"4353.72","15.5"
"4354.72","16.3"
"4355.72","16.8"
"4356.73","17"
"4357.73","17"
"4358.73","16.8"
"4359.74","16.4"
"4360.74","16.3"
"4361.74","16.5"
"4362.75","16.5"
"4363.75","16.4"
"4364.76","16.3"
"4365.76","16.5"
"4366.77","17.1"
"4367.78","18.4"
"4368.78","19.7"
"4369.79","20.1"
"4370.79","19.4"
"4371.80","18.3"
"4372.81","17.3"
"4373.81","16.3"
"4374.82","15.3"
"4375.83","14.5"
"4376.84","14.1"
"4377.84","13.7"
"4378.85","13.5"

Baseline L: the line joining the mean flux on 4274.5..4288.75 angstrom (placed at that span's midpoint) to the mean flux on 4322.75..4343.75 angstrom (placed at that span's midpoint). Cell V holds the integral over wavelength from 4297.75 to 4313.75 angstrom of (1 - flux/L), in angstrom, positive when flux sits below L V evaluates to 1.7 angstrom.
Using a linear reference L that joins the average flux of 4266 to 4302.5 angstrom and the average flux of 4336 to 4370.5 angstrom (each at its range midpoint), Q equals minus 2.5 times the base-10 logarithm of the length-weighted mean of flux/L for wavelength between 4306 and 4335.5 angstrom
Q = 0.09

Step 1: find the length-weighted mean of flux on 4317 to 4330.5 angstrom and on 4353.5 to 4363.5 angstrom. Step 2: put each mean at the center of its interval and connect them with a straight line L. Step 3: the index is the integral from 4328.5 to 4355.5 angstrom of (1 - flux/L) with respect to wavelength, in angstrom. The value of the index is 2.4 angstrom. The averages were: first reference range 15.4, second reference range 16.5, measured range 14.6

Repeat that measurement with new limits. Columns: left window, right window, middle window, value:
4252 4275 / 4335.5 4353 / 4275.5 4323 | -1.9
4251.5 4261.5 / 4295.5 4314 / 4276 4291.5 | -2.9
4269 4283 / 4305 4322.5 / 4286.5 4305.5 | 0.8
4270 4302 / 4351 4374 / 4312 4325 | 0.6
